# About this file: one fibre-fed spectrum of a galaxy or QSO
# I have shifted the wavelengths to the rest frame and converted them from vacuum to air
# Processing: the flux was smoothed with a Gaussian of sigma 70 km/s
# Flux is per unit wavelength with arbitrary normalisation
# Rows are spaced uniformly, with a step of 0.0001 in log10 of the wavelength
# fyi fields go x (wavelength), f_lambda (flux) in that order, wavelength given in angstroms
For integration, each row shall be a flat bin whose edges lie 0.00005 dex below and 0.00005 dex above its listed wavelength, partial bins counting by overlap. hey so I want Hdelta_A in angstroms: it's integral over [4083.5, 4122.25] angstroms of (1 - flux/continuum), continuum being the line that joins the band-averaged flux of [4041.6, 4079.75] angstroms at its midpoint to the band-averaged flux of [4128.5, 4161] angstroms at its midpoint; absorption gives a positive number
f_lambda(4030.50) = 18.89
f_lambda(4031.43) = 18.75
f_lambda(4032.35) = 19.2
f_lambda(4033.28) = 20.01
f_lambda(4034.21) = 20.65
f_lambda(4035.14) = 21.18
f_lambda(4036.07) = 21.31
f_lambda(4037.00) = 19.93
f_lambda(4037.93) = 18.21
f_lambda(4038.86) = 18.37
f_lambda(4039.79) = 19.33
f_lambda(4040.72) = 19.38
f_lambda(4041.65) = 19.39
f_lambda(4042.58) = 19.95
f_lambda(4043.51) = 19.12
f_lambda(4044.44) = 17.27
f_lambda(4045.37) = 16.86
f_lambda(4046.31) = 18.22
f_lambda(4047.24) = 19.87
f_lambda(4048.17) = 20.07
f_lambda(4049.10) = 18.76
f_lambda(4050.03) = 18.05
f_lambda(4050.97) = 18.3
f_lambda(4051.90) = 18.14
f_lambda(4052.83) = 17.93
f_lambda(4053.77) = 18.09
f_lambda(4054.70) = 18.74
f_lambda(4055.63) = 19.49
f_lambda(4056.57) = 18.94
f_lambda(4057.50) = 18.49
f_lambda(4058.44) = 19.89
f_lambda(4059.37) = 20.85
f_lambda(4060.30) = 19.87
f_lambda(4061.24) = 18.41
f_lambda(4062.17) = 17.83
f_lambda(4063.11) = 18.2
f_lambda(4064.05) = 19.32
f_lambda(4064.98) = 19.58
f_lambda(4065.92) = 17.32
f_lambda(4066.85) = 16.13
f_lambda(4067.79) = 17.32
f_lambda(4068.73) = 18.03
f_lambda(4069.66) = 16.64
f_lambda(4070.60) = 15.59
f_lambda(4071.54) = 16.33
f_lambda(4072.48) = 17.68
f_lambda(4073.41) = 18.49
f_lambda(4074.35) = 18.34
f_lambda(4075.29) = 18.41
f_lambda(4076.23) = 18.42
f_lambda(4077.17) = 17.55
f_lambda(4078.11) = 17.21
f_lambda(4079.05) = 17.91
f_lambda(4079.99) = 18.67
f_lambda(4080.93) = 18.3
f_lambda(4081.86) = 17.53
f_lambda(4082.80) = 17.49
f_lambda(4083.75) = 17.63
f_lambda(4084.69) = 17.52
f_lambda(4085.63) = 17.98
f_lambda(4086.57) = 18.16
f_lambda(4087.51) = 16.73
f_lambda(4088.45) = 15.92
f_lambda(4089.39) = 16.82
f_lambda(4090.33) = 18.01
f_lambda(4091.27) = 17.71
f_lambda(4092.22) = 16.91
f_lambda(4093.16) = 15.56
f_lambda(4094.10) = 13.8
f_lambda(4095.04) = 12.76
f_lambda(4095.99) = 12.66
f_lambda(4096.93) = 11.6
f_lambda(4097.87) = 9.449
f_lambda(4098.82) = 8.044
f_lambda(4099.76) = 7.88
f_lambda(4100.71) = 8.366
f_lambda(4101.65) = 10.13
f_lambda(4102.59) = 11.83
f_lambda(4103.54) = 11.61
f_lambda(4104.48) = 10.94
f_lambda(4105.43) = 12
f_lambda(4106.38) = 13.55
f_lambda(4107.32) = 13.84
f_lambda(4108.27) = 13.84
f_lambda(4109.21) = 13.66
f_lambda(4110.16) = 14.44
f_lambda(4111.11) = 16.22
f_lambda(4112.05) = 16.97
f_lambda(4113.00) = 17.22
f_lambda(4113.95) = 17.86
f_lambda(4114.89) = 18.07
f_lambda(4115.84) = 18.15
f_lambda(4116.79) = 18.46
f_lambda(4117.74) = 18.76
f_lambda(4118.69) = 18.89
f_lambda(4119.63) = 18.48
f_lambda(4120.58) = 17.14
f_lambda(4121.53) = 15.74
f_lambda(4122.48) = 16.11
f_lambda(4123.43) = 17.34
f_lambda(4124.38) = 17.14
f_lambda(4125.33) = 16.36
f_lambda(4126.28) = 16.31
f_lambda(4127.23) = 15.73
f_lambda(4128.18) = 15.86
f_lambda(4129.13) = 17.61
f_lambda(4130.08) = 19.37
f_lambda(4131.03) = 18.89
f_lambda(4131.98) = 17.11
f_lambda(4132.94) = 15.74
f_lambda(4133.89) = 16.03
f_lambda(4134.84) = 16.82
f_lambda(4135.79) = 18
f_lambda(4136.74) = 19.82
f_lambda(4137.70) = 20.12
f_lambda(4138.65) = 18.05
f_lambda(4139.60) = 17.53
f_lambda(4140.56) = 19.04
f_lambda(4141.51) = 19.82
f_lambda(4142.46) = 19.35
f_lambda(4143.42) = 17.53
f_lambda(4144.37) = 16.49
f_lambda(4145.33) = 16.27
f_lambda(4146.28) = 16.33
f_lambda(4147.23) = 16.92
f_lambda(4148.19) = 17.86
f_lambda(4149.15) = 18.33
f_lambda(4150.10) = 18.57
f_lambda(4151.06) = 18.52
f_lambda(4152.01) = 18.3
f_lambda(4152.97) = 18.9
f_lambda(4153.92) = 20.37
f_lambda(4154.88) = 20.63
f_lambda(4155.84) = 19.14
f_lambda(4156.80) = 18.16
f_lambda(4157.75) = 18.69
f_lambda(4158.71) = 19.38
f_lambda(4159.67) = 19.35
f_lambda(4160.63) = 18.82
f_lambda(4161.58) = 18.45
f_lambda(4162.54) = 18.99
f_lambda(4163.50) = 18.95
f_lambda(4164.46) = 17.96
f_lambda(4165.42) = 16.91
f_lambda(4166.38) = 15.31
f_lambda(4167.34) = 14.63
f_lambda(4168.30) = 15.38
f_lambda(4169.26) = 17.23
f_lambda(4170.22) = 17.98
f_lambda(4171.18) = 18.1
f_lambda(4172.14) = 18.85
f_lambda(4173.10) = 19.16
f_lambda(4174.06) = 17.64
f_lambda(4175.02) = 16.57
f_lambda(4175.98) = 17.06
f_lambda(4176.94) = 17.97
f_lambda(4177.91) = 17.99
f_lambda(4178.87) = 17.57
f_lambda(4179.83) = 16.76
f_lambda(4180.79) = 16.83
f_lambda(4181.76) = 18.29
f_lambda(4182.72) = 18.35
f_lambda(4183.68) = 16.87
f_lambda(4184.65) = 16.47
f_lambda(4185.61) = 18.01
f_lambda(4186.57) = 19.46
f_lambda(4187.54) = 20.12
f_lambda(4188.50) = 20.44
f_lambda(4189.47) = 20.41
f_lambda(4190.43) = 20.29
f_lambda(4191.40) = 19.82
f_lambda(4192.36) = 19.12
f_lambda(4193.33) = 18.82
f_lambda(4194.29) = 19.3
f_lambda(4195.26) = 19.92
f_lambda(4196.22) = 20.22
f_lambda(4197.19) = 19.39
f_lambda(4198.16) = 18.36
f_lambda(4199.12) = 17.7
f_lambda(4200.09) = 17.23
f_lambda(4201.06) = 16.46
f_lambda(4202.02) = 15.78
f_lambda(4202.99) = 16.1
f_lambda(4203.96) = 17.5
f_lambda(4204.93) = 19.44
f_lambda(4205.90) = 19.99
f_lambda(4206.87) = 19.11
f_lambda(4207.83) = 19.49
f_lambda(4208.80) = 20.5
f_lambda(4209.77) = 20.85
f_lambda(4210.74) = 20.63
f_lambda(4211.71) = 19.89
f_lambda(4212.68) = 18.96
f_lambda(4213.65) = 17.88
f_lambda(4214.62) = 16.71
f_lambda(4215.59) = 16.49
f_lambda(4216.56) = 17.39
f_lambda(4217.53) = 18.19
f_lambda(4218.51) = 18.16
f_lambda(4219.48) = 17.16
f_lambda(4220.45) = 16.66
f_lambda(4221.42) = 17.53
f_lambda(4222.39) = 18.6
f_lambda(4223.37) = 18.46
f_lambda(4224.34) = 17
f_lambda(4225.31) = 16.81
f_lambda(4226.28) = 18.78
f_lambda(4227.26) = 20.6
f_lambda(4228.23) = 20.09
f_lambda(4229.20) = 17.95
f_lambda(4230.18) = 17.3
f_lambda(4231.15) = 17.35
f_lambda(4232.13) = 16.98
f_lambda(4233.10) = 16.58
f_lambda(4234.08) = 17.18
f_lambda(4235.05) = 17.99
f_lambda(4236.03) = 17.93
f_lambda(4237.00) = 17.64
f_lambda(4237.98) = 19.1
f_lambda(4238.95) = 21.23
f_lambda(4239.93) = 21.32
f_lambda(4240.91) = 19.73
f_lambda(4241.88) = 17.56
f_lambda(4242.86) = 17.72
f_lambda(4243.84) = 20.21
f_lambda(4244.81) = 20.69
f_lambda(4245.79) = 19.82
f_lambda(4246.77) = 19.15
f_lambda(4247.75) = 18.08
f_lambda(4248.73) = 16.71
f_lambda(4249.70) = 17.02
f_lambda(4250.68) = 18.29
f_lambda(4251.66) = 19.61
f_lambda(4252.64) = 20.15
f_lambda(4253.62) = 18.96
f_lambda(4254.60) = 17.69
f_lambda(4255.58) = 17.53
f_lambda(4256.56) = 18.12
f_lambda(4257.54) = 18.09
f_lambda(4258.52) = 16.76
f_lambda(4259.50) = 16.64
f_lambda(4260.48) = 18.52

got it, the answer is 7.2 angstroms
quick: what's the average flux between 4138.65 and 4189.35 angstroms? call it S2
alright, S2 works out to 18.1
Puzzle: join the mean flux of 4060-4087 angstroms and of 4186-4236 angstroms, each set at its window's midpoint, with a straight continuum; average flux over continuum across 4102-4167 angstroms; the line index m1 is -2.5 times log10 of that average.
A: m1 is 0.06 mag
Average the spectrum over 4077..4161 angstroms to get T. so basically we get 16.5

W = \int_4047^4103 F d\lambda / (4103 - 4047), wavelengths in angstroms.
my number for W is 16.8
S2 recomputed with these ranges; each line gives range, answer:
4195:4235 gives 18.2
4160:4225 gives 18.2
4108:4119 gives 16.9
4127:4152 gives 17.8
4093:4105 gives 11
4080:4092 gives 17.5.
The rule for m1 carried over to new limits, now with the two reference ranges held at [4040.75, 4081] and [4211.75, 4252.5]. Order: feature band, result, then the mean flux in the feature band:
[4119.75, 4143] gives 0.05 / 17.6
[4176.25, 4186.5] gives 0.04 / 17.6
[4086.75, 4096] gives 0.15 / 15.9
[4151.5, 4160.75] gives -0.05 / 19.2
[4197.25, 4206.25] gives 0.04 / 17.7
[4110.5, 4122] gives 0.04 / 17.6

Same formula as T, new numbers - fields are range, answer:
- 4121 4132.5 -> 17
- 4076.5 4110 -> 14.6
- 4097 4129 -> 14.7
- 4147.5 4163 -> 18.9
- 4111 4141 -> 17.5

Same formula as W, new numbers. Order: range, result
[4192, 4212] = 18.8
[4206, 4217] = 19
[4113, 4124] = 17.7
